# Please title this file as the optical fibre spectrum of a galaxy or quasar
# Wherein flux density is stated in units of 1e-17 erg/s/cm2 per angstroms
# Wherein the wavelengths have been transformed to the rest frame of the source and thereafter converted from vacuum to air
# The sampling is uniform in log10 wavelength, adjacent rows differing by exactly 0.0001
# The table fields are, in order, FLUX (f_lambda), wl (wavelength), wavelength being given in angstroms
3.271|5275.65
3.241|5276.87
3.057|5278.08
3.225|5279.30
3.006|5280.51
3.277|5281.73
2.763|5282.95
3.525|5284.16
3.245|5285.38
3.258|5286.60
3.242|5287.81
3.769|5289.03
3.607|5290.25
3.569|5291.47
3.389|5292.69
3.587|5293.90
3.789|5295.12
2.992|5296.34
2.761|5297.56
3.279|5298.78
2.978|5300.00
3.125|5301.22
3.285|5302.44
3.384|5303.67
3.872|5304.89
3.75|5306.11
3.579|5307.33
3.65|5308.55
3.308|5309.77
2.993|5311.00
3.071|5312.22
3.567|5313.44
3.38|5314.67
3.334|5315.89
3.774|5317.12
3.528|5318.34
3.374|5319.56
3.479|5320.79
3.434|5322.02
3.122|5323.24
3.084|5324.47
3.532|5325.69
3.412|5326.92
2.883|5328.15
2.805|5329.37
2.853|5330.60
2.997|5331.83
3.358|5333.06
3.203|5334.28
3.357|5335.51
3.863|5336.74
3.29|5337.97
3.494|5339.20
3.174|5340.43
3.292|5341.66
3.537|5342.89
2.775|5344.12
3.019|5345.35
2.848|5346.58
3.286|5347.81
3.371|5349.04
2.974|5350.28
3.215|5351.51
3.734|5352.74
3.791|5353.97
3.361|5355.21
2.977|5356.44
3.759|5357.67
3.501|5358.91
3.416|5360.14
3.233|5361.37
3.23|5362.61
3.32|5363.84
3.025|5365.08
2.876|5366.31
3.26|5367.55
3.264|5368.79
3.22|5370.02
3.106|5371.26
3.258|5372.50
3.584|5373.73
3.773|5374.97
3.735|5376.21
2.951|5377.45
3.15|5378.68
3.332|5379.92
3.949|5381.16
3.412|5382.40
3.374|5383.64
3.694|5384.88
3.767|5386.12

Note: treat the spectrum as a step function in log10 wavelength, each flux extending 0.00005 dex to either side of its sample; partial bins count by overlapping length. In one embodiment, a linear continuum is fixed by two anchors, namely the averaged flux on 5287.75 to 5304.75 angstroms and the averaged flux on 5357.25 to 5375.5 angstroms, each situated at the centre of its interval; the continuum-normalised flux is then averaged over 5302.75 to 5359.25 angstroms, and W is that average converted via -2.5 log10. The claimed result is 0.00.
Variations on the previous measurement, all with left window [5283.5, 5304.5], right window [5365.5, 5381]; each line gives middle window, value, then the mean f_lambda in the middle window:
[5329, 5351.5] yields 0.04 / 3.2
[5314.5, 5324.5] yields -0.02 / 3.41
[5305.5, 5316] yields -0.02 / 3.41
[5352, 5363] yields -0.04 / 3.45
